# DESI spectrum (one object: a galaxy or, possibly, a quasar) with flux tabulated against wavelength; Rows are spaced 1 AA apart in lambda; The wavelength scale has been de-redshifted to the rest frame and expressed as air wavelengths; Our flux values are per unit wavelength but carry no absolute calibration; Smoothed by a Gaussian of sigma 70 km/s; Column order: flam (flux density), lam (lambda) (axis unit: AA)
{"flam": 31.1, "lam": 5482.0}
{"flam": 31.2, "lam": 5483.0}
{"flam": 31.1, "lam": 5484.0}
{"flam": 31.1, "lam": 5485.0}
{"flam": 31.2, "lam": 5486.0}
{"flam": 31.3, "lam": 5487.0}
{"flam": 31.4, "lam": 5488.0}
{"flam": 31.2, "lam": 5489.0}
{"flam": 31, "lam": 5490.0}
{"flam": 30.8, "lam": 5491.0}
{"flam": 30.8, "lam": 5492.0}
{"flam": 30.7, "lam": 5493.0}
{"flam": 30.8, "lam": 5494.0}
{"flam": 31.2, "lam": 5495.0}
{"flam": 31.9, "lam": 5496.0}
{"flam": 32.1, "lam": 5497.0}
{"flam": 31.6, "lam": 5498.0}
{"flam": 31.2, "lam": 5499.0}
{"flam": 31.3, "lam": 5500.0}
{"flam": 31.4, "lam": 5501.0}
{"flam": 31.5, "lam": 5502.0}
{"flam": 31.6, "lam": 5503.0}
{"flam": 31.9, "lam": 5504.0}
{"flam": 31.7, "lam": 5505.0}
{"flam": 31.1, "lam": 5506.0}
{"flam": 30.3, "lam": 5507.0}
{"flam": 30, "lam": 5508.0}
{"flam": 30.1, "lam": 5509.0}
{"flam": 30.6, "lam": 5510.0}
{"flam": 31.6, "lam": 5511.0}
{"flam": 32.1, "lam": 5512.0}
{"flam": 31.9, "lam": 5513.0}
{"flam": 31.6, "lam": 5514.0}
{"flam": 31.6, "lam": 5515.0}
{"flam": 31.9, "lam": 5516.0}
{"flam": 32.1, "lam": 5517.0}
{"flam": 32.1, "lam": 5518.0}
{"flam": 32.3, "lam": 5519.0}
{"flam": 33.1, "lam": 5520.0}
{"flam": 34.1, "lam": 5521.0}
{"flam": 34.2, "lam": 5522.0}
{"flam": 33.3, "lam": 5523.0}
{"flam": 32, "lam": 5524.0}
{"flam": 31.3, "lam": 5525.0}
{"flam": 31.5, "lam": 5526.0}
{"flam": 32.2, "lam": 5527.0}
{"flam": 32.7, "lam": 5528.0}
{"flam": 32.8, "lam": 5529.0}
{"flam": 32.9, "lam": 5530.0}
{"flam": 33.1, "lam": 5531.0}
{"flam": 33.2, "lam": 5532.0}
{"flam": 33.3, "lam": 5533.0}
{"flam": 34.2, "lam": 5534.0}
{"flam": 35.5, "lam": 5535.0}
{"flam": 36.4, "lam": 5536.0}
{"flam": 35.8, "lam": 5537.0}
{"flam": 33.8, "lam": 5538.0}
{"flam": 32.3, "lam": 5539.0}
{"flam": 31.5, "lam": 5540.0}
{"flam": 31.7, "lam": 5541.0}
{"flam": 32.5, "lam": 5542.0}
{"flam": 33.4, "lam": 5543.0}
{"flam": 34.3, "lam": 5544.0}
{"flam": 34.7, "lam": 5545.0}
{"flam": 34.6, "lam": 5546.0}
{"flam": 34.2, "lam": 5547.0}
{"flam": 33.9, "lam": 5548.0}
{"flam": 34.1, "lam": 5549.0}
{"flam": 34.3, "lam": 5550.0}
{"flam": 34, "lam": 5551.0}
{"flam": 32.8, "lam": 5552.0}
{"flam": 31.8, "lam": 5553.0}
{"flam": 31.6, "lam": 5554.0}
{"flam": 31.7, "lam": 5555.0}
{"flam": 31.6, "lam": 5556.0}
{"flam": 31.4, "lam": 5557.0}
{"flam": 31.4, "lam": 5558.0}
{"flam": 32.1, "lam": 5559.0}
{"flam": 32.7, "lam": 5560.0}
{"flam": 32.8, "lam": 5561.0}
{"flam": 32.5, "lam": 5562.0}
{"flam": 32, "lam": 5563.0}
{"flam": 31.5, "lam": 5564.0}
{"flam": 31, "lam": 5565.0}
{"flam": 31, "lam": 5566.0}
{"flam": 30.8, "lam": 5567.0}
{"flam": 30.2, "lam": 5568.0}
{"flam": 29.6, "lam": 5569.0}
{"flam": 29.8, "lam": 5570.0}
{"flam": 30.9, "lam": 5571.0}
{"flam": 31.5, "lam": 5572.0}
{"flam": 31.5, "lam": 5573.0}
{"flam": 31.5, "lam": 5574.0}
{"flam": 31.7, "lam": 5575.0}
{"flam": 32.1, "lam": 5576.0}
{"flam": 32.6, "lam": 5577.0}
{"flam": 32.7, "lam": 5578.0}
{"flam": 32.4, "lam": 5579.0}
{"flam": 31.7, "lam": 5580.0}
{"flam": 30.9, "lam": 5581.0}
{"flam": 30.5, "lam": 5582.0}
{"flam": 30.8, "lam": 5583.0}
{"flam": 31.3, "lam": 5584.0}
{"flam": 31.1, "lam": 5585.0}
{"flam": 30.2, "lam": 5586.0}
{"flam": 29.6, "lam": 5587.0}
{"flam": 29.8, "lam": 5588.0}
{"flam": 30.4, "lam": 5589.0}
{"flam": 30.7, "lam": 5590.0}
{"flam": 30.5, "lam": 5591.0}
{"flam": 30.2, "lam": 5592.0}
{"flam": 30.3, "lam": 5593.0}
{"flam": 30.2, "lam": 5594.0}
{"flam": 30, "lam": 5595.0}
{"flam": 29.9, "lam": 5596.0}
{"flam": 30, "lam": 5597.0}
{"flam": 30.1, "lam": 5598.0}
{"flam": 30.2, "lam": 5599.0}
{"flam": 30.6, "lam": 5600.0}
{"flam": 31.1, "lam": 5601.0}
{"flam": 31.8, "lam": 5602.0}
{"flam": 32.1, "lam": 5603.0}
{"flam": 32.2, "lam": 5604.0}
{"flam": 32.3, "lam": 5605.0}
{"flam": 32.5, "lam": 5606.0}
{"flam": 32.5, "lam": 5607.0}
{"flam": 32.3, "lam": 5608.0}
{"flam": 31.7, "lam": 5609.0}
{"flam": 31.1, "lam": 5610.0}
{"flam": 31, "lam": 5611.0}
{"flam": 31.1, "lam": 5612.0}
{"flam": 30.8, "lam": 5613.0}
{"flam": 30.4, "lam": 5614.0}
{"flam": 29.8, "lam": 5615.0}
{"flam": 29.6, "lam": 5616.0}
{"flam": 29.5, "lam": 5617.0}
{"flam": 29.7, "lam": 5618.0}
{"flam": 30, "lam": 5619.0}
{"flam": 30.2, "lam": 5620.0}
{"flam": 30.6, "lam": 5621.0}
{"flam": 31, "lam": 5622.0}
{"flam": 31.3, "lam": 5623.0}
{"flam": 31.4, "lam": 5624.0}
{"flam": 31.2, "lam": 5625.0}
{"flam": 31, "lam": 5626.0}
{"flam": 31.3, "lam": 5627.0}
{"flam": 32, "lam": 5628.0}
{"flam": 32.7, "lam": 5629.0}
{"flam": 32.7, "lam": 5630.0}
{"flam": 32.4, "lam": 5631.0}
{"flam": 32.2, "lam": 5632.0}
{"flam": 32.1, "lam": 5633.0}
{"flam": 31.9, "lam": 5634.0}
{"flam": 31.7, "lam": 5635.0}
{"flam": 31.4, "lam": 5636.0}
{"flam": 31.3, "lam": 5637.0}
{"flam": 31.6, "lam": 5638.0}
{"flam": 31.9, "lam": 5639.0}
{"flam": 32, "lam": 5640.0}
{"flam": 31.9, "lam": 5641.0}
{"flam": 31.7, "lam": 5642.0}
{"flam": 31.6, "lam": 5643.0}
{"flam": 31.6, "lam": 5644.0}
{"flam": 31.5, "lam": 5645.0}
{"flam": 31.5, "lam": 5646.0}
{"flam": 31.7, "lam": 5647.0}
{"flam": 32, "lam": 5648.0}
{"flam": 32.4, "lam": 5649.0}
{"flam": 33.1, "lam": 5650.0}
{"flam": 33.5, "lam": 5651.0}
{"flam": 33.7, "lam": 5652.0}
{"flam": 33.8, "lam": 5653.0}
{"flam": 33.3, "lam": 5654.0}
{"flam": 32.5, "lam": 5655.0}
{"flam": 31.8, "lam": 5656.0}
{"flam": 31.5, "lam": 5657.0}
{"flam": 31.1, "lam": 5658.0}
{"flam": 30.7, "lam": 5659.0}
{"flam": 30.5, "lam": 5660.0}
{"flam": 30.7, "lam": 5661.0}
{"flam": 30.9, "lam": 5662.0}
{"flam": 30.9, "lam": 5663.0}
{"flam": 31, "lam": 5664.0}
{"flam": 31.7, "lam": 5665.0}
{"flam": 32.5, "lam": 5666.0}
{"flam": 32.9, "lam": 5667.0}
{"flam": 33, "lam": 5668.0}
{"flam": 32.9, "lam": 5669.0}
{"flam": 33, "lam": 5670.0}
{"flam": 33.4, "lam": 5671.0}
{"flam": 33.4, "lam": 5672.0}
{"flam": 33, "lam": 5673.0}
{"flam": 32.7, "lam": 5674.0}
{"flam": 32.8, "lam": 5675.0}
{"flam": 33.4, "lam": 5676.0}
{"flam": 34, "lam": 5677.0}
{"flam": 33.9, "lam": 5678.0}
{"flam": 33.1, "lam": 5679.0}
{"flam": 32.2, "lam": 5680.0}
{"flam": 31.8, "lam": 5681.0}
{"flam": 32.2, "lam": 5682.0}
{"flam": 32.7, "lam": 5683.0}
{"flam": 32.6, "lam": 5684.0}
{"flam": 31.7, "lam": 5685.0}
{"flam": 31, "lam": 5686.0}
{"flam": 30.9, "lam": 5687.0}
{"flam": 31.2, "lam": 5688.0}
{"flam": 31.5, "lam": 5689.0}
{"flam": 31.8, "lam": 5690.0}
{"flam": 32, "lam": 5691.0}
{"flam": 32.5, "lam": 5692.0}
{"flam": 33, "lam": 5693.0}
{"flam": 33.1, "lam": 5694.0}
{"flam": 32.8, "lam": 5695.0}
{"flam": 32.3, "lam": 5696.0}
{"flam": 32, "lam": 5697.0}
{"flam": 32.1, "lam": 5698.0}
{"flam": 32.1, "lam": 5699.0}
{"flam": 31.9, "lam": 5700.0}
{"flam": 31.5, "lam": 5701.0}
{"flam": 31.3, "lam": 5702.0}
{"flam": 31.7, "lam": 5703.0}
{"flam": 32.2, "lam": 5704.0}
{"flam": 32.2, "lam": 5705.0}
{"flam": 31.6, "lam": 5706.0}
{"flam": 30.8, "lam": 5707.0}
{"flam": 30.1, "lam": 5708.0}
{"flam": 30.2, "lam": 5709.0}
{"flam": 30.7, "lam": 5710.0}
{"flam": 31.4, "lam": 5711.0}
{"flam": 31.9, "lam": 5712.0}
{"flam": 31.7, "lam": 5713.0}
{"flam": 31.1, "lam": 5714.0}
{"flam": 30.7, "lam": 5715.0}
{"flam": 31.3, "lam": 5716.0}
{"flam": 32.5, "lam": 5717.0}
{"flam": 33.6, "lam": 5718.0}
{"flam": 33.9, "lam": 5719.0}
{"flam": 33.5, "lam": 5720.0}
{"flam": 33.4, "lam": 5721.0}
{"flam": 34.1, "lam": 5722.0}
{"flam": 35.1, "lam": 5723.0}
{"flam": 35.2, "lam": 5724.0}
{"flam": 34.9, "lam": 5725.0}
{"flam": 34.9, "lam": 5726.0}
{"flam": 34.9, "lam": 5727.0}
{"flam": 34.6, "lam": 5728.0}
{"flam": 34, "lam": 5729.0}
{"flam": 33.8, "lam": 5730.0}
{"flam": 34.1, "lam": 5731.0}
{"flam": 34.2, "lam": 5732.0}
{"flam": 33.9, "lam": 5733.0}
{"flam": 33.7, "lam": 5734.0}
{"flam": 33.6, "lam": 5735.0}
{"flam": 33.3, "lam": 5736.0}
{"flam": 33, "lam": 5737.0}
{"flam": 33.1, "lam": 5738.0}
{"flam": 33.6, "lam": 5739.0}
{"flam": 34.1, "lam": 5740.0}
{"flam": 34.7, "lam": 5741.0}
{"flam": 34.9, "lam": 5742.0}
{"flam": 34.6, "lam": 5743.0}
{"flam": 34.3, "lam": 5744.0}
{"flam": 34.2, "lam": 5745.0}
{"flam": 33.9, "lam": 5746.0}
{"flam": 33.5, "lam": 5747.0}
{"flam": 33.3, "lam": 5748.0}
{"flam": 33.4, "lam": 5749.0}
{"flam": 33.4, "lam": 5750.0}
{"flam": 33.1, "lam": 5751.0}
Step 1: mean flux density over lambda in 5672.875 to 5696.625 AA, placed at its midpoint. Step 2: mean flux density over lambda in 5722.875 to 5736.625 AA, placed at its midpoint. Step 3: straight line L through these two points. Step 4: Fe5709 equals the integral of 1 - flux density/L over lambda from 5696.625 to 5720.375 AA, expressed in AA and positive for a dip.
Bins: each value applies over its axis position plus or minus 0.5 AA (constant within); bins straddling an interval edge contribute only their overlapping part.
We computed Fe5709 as 1.17 AA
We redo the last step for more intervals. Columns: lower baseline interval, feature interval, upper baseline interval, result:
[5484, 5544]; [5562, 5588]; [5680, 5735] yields 0.87 AA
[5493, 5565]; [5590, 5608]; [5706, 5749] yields 0.95 AA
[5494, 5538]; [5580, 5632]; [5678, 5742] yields 2.45 AA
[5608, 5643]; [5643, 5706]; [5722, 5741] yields 0.71 AA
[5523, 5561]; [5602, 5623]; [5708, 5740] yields 1.31 AA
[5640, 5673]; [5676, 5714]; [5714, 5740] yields 1.18 AA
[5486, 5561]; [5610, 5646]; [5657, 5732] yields 1.24 AA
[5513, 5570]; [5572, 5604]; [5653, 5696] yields 1.55 AA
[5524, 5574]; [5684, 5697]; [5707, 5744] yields 0.44 AA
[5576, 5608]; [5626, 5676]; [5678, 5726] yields -0.67 AA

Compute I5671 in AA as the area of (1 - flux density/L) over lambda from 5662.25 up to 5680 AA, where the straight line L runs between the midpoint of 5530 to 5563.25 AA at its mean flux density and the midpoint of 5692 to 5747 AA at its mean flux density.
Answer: 0.2 AA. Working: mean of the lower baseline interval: 33.2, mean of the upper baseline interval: 33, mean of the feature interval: 32.8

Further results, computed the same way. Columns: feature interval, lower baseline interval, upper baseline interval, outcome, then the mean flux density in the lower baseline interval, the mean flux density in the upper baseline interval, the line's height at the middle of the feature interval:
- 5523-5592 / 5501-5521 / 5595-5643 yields -1.60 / 31.6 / 31.3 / 31.5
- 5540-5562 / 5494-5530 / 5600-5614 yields -0.79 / 31.8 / 31.6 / 31.8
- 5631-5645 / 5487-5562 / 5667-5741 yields 0.35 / 32.3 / 32.7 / 32.6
